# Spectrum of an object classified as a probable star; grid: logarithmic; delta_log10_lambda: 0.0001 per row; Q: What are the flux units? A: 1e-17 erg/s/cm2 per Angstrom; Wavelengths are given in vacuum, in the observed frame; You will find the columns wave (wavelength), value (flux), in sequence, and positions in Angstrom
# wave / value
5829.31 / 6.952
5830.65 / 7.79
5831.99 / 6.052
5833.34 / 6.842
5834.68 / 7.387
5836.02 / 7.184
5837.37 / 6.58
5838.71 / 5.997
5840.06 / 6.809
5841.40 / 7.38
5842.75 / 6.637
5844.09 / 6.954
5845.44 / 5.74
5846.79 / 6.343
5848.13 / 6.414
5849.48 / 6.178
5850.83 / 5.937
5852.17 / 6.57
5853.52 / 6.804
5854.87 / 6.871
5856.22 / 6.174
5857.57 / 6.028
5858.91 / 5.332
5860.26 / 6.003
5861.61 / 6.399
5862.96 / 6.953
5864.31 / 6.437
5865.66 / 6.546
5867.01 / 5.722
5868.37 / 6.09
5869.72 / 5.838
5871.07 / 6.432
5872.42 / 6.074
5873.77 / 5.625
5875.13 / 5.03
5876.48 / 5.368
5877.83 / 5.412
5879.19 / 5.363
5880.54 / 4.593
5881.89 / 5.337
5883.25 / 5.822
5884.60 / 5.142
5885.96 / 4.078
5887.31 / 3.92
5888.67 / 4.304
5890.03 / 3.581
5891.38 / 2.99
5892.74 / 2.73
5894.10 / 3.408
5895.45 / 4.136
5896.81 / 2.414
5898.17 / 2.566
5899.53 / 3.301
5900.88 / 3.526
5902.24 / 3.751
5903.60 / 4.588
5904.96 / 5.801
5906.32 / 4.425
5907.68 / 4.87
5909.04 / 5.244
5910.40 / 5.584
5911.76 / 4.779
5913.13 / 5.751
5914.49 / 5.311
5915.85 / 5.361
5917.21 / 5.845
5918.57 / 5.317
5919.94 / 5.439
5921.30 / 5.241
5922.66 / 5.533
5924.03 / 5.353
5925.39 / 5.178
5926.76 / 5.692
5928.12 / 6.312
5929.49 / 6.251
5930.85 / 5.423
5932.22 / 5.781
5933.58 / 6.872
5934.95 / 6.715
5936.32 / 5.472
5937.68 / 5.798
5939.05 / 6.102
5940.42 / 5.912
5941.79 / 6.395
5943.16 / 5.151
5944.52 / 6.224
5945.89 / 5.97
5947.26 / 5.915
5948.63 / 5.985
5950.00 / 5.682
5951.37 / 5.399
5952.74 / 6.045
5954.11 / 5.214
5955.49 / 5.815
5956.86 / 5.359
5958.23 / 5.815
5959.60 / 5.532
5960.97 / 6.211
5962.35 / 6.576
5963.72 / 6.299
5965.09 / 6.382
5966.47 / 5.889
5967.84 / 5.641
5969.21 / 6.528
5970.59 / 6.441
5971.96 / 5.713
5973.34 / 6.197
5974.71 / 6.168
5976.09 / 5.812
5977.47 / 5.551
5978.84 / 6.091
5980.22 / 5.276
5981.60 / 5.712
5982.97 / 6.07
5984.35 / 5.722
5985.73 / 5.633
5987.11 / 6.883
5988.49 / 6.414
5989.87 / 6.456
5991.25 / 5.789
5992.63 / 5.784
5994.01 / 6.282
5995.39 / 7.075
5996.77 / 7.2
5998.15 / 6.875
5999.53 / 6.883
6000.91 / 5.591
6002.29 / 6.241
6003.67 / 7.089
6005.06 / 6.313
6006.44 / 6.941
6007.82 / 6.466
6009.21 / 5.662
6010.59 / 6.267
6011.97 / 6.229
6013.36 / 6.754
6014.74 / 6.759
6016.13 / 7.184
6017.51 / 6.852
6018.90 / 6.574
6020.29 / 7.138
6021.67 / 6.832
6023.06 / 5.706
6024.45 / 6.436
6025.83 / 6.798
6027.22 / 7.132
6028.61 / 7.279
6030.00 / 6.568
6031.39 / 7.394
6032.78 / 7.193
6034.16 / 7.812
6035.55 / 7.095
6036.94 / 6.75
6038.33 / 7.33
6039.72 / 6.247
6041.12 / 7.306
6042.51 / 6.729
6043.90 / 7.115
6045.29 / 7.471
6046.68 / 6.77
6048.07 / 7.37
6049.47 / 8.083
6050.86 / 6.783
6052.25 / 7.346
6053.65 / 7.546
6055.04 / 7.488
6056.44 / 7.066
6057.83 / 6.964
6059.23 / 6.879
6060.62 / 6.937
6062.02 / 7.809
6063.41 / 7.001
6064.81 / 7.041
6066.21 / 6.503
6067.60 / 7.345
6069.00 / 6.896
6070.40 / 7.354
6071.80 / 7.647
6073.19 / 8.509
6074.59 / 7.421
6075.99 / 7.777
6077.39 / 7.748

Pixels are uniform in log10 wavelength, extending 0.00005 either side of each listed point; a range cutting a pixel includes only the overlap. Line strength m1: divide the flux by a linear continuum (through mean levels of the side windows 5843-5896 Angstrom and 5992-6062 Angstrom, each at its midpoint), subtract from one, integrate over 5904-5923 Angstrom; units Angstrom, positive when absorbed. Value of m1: 1.89 Angstrom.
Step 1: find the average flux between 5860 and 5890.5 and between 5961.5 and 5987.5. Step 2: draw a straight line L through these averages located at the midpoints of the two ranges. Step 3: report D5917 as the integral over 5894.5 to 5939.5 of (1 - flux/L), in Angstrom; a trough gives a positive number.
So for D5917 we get 4.7 Angstrom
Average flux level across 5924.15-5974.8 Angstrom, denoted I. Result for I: 5.94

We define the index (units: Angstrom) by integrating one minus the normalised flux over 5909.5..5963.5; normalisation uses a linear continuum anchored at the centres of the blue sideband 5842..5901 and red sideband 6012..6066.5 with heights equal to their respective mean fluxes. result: 2.0 Angstrom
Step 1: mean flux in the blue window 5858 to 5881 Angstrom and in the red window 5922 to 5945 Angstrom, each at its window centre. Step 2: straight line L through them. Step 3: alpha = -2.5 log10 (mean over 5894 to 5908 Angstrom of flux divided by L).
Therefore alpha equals 0.45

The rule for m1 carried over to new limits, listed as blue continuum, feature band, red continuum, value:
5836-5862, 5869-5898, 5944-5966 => 7.6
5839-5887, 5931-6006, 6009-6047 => 5.4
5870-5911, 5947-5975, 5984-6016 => -0.9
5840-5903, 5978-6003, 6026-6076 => 1.4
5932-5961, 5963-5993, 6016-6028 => 1.0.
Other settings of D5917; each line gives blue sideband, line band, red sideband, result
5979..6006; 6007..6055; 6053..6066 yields -0.91 Angstrom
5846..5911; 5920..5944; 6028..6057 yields -0.01 Angstrom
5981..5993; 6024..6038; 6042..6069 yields -0.60 Angstrom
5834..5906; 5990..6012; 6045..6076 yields 0.94 Angstrom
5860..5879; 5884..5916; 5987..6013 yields 9.86 Angstrom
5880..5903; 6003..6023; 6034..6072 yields -0.89 Angstrom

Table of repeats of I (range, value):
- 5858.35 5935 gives 5.12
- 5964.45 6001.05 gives 6.16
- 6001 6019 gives 6.53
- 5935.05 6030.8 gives 6.21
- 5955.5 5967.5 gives 5.99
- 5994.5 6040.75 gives 6.75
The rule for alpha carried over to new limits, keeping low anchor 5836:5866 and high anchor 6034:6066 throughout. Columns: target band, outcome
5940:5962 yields 0.17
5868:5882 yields 0.17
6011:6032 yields 0.04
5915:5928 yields 0.22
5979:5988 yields 0.17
